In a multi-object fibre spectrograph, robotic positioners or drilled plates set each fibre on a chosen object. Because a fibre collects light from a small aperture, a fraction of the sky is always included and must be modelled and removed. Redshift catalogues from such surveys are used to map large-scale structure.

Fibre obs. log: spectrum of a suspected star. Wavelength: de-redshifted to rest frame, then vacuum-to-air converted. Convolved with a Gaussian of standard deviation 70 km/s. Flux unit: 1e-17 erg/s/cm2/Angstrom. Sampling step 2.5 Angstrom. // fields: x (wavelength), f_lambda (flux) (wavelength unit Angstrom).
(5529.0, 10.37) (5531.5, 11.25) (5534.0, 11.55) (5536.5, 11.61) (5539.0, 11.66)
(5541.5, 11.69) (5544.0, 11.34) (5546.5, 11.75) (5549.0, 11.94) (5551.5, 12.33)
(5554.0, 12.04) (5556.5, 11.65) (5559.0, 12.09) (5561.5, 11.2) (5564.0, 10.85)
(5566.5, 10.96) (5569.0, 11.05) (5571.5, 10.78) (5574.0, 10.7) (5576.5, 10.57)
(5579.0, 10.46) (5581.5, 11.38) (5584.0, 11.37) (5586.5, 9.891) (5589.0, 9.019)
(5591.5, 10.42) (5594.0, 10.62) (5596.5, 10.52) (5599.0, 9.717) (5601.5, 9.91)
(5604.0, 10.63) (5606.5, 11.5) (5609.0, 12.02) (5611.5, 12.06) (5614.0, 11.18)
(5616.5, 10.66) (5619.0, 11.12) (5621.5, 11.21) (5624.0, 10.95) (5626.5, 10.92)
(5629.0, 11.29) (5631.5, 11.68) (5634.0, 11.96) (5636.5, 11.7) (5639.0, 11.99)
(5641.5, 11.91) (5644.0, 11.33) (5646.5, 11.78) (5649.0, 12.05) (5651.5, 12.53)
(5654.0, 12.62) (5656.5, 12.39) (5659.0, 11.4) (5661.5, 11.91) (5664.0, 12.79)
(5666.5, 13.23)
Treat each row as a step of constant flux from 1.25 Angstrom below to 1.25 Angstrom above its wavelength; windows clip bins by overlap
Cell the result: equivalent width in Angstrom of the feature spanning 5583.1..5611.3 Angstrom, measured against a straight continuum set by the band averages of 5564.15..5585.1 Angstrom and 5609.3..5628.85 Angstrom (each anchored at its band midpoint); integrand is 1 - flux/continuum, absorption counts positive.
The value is 1.3 Angstrom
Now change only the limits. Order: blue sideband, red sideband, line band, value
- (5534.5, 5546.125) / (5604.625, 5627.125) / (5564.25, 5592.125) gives 2.0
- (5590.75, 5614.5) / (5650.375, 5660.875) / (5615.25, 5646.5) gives 0.5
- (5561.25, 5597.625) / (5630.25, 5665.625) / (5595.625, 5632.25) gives 1.0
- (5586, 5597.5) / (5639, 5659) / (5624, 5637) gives 0.0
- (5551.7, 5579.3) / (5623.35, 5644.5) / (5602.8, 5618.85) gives 0.1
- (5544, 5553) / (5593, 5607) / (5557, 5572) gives 0.3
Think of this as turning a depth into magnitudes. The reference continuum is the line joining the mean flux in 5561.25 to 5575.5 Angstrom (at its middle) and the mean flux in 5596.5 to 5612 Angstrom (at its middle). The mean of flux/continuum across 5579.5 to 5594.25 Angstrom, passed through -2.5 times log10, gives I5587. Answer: 0.046 mag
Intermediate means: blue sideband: 10.9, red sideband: 10.9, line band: 10.4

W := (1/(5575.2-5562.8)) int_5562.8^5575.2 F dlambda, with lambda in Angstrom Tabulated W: 10.9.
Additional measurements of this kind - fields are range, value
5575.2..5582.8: 10.8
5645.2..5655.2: 12.2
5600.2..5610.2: 11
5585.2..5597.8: 10.1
